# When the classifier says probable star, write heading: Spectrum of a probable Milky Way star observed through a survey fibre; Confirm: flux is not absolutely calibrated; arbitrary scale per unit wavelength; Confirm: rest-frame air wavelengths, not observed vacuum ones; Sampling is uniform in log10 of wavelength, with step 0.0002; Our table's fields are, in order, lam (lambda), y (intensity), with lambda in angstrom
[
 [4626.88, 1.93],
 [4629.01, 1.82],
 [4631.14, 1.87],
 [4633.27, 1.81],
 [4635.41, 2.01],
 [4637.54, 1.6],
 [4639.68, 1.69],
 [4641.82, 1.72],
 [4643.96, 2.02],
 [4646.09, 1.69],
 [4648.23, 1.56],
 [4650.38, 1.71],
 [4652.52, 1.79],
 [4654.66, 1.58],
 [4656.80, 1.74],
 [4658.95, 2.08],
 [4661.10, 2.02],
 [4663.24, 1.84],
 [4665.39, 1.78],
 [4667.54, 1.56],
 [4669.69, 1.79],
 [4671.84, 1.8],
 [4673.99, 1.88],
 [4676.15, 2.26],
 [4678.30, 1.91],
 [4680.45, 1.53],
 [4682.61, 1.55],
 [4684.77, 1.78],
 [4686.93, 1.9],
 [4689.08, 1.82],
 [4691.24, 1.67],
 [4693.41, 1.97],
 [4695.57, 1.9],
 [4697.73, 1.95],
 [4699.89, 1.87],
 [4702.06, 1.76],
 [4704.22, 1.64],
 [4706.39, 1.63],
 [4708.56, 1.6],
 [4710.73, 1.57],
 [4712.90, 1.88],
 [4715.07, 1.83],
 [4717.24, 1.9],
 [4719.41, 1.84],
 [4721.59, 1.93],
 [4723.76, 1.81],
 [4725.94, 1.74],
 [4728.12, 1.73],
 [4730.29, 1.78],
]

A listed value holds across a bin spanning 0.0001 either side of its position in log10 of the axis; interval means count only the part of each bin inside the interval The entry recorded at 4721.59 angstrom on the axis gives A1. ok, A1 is 1.93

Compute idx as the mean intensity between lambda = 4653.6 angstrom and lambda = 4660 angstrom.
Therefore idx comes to 1.8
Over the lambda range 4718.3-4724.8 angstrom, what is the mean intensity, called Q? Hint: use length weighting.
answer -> 1.86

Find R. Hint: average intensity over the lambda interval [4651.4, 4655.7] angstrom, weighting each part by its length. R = 1.69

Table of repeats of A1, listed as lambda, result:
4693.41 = 1.97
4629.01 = 1.82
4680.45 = 1.53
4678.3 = 1.91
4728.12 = 1.73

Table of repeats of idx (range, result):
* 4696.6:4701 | 1.91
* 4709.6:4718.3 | 1.79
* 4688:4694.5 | 1.82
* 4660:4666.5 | 1.88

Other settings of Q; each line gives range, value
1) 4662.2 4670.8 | 1.74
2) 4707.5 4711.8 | 1.58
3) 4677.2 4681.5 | 1.73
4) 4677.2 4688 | 1.74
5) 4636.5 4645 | 1.76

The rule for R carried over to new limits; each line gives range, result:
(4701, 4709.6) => 1.66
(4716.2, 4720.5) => 1.87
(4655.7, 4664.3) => 1.92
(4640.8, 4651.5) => 1.74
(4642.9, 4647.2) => 1.86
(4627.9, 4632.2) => 1.85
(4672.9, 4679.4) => 2.02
